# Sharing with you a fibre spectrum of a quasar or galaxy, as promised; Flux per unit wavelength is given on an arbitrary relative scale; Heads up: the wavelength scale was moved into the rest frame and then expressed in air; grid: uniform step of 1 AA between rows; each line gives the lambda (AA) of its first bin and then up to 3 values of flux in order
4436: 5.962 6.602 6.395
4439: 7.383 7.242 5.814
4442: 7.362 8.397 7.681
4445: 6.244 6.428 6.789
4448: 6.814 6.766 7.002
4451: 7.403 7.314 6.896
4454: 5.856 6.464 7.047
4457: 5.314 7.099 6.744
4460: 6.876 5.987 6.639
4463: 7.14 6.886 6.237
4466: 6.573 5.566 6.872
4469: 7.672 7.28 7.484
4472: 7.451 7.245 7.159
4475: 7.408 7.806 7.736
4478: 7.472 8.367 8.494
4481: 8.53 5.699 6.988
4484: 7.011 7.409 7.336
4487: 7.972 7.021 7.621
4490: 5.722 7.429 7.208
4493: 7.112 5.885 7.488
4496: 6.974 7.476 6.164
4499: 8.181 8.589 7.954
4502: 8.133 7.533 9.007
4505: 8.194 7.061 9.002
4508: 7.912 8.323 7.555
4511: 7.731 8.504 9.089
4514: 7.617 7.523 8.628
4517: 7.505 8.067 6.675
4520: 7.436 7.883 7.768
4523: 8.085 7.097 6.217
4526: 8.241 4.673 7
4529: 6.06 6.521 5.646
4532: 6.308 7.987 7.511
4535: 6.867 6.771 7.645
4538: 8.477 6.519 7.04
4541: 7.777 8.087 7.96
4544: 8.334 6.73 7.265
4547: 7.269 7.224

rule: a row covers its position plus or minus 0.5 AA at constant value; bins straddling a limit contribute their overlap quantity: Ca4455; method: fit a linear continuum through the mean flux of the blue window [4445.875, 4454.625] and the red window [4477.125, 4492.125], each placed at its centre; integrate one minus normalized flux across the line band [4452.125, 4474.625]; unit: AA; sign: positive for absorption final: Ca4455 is 0.9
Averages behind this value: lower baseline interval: 6.82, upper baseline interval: 7.37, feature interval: 6.76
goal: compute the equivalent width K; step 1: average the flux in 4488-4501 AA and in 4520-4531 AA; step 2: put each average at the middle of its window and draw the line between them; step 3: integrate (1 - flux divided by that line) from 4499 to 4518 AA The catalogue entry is -2.8 AA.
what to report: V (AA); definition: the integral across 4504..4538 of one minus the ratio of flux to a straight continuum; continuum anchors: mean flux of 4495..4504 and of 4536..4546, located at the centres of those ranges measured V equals 0.71 AA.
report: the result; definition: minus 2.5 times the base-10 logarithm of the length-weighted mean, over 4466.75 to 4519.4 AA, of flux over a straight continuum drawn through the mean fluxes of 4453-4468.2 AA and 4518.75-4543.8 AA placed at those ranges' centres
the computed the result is -0.11 mag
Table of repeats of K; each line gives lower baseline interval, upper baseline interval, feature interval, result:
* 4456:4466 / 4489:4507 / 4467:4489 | -1.3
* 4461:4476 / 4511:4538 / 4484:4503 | -0.5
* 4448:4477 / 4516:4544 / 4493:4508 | -1.3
